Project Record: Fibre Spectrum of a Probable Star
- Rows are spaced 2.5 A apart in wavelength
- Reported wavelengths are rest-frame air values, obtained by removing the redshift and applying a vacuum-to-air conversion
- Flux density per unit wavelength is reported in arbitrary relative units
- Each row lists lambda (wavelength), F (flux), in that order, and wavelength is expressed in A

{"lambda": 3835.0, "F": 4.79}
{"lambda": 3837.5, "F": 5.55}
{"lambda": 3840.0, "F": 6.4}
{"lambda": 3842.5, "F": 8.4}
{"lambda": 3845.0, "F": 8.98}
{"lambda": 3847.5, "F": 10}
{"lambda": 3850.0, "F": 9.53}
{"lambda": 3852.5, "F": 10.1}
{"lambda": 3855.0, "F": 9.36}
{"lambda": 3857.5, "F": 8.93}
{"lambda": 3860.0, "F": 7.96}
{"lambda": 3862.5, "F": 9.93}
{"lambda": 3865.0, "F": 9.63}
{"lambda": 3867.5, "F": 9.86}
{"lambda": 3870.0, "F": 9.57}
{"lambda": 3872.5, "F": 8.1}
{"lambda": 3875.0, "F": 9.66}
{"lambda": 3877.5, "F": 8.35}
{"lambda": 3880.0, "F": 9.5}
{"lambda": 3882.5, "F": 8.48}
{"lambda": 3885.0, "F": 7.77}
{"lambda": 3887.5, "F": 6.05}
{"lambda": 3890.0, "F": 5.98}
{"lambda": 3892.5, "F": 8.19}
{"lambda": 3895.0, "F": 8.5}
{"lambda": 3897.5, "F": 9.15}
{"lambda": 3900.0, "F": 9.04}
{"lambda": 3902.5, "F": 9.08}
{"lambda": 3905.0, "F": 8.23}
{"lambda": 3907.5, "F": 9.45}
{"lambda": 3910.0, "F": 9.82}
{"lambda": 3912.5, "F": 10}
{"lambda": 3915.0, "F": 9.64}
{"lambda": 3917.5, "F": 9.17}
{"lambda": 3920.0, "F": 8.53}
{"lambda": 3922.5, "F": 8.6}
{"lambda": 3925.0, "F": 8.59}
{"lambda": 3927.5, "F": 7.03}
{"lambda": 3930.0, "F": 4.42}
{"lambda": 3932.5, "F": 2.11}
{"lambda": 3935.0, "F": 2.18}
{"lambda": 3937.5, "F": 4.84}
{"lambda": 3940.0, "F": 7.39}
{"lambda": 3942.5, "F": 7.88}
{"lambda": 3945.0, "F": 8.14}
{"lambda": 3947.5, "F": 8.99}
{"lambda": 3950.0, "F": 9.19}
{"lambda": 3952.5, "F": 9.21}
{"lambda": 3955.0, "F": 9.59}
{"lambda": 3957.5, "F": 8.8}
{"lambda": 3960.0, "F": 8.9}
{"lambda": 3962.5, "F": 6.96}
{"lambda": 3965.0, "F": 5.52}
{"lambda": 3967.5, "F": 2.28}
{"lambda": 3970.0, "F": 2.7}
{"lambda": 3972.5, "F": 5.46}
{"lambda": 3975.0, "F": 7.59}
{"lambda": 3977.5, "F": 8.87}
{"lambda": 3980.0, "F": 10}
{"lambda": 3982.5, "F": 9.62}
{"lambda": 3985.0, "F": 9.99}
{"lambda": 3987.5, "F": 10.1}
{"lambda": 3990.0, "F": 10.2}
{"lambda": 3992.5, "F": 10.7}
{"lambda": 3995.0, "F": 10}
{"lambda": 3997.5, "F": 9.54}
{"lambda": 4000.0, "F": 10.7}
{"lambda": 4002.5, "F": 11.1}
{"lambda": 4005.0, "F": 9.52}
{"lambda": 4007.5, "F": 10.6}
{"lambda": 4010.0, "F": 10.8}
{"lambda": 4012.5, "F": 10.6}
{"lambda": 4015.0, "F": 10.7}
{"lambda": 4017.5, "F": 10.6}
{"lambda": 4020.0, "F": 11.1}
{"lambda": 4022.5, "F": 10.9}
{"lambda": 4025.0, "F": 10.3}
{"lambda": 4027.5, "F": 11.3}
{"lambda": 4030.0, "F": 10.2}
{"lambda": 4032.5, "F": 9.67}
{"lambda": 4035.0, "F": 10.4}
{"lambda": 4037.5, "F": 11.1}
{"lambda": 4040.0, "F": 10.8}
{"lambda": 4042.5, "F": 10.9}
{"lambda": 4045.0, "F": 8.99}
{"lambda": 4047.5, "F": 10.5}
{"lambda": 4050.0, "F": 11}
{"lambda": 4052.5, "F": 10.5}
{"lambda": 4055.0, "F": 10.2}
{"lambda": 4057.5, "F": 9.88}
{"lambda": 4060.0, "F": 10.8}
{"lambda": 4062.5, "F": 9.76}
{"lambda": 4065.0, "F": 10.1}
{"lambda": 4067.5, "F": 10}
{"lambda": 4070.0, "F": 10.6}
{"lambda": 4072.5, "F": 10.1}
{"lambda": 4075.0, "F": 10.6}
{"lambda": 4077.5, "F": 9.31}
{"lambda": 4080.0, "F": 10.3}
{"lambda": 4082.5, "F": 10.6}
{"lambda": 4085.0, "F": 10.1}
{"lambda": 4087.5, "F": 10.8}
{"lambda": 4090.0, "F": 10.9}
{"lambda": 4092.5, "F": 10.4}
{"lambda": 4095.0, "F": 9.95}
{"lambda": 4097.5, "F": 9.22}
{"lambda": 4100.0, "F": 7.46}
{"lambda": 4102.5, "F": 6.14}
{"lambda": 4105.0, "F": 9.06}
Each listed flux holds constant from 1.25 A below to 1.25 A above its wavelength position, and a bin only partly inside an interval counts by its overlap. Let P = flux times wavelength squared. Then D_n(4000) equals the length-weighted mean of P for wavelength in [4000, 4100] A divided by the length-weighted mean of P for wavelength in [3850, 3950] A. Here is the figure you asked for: 1.4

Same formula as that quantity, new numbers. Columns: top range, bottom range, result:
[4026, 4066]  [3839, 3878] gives 1.26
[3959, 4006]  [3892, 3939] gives 1.13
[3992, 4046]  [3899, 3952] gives 1.42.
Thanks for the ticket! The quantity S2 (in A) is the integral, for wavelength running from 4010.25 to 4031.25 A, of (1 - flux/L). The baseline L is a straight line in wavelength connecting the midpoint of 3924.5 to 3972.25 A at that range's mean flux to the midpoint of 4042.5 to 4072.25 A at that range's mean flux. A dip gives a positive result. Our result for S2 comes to -4.1 A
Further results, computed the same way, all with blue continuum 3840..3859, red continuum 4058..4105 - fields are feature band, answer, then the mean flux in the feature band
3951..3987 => 7.1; 7.6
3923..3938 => 6.9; 5.05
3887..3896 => 2.0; 7.24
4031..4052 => -1.6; 10.4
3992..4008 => -1.2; 10.3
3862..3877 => -0.3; 9.38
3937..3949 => 2.2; 7.65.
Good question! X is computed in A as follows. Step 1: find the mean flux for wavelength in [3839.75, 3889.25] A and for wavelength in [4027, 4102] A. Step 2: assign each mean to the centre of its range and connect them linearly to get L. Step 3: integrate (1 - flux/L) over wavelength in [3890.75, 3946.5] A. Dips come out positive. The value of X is 8.9 A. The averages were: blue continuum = 8.85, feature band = 7.72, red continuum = 10.2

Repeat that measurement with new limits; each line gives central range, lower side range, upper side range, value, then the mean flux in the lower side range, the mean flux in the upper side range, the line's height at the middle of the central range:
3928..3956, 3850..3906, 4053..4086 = 7.67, 8.72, 10.2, 9.21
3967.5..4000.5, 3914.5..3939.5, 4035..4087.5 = -1.80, 6.44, 10.3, 8.09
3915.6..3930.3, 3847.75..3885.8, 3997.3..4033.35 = 2.51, 9.15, 10.5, 9.68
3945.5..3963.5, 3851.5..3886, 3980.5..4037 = 1.97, 9.09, 10.4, 9.89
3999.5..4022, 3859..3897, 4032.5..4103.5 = -2.46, 8.52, 10.1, 9.59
